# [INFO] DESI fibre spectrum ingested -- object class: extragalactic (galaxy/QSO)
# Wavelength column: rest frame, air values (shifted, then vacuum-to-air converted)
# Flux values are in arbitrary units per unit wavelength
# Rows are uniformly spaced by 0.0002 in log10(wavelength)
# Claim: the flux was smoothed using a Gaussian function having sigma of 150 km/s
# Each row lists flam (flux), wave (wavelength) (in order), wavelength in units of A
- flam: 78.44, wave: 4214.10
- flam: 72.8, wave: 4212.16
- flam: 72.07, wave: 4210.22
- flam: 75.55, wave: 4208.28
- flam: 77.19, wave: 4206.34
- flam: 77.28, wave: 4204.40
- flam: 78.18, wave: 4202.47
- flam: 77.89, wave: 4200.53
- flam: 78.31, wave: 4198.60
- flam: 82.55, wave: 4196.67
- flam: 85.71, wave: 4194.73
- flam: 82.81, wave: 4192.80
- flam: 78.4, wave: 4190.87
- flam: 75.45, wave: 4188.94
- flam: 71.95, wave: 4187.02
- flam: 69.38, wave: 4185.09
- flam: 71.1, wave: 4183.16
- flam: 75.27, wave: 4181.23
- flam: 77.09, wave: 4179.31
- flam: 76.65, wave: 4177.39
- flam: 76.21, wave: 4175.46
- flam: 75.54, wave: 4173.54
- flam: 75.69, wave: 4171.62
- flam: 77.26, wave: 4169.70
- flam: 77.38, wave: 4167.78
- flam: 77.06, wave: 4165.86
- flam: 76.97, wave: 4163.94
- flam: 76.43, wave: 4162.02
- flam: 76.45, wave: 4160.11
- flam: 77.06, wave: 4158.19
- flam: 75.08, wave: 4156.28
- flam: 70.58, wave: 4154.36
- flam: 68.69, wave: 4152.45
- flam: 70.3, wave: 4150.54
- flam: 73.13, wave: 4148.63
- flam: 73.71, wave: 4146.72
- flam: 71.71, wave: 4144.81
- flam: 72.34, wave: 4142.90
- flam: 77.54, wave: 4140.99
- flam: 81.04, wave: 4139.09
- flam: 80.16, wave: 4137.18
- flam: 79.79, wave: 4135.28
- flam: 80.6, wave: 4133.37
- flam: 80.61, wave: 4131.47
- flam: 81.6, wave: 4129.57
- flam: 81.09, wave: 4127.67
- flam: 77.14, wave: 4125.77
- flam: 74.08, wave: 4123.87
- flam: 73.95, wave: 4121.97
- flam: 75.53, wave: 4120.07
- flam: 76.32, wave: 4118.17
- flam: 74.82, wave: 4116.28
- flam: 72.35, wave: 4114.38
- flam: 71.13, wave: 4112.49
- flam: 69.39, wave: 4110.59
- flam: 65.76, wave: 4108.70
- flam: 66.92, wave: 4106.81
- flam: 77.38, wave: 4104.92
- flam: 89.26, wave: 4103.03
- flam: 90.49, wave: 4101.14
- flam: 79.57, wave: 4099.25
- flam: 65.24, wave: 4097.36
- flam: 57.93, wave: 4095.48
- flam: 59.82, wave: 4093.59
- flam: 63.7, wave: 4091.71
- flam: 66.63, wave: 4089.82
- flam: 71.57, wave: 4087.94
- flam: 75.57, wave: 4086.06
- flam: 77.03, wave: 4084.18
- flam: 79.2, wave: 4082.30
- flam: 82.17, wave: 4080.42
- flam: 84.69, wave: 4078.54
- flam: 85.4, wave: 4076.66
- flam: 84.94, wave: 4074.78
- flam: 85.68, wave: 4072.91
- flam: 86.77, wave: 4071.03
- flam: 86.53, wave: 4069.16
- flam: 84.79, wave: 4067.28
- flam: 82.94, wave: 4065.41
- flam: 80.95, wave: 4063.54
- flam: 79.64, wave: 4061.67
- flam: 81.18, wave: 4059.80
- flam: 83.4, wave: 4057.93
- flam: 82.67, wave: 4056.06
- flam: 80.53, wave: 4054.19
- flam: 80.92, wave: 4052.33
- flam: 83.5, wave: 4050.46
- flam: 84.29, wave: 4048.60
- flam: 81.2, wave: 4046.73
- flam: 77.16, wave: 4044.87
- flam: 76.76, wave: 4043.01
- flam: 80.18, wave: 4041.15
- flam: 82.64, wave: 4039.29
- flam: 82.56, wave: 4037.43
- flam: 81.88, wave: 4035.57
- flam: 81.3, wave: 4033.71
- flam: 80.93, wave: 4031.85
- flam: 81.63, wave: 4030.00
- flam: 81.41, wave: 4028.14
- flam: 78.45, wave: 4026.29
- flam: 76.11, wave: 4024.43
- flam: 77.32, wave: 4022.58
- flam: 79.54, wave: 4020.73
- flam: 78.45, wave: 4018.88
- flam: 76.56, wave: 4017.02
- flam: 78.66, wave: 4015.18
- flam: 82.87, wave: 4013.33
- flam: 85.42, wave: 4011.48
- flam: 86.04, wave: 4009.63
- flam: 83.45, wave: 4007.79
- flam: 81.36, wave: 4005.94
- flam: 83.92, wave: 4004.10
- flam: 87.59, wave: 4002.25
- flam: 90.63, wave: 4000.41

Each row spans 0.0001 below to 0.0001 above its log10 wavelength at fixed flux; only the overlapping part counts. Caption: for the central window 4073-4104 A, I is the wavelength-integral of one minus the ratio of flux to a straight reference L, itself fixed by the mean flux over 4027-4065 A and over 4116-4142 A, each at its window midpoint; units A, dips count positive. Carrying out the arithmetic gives 1.4 A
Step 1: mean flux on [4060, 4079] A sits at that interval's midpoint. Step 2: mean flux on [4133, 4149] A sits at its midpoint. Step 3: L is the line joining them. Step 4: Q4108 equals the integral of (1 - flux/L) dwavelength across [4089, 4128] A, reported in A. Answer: 3.5 A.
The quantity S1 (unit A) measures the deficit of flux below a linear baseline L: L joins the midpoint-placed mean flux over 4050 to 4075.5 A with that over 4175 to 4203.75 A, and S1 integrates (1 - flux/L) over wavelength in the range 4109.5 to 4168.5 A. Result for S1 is 2.9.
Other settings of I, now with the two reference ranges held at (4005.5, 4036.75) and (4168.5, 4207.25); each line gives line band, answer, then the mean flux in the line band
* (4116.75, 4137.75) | 0.0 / 78.2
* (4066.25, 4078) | -0.9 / 85.6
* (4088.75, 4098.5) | 2.0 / 63.1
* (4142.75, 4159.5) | 1.1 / 72.6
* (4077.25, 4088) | 0.0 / 79.2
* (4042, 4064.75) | -0.3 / 81.1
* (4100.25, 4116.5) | 0.7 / 75.2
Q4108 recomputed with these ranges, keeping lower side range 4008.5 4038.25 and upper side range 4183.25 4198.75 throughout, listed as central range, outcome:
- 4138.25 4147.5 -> 0.4 A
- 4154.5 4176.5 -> 0.5 A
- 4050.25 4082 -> -1.4 A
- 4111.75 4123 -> 0.7 A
